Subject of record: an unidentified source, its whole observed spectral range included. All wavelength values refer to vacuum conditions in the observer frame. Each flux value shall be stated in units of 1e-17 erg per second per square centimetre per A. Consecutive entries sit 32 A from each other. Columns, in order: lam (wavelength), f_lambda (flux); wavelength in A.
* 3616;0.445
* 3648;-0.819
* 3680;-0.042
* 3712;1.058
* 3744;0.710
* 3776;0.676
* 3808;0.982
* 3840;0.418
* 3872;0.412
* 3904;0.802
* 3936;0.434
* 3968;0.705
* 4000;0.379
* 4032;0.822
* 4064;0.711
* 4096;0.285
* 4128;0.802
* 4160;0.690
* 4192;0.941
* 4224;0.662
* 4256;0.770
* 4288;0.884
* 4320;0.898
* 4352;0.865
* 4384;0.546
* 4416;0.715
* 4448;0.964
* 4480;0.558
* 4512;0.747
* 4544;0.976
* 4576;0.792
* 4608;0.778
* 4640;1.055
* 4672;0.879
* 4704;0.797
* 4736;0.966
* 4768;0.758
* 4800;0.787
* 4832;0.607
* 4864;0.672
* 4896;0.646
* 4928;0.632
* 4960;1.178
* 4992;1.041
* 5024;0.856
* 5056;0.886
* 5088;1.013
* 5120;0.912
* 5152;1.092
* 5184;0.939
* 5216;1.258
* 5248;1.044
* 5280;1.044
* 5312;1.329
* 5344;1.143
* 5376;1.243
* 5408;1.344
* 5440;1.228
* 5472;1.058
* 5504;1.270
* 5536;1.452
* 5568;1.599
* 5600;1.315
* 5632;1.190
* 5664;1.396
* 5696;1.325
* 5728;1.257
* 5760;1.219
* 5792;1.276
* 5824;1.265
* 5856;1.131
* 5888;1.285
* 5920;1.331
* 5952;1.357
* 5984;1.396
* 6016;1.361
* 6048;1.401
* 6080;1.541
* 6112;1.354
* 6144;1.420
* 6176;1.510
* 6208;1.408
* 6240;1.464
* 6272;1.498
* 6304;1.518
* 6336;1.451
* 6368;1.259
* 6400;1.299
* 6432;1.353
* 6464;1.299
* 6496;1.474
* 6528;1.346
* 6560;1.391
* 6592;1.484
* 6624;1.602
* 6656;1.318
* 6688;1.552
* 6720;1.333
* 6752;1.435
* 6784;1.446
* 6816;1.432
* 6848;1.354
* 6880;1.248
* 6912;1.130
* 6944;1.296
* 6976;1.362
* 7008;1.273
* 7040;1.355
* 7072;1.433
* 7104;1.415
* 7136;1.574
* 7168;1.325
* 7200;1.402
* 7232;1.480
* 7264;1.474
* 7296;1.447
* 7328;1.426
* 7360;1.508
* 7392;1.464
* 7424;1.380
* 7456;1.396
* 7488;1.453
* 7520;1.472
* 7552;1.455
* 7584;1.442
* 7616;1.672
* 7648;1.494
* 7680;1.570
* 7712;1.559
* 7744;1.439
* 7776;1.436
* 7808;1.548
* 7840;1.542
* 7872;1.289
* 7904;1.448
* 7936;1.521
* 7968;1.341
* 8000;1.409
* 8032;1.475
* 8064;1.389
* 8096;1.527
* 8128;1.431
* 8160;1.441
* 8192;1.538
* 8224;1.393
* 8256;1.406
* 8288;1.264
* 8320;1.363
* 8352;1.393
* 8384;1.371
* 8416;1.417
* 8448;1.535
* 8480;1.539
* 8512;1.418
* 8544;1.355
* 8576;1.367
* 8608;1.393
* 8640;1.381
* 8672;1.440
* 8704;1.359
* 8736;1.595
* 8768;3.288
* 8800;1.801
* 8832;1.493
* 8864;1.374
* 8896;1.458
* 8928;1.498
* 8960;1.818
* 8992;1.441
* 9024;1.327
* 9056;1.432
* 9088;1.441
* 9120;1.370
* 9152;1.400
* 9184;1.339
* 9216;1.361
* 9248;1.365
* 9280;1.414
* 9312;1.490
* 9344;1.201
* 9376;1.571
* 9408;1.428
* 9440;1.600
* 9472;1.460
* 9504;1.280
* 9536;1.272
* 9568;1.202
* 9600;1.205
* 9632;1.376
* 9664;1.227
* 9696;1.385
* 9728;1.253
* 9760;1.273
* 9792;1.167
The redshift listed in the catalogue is 0.33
